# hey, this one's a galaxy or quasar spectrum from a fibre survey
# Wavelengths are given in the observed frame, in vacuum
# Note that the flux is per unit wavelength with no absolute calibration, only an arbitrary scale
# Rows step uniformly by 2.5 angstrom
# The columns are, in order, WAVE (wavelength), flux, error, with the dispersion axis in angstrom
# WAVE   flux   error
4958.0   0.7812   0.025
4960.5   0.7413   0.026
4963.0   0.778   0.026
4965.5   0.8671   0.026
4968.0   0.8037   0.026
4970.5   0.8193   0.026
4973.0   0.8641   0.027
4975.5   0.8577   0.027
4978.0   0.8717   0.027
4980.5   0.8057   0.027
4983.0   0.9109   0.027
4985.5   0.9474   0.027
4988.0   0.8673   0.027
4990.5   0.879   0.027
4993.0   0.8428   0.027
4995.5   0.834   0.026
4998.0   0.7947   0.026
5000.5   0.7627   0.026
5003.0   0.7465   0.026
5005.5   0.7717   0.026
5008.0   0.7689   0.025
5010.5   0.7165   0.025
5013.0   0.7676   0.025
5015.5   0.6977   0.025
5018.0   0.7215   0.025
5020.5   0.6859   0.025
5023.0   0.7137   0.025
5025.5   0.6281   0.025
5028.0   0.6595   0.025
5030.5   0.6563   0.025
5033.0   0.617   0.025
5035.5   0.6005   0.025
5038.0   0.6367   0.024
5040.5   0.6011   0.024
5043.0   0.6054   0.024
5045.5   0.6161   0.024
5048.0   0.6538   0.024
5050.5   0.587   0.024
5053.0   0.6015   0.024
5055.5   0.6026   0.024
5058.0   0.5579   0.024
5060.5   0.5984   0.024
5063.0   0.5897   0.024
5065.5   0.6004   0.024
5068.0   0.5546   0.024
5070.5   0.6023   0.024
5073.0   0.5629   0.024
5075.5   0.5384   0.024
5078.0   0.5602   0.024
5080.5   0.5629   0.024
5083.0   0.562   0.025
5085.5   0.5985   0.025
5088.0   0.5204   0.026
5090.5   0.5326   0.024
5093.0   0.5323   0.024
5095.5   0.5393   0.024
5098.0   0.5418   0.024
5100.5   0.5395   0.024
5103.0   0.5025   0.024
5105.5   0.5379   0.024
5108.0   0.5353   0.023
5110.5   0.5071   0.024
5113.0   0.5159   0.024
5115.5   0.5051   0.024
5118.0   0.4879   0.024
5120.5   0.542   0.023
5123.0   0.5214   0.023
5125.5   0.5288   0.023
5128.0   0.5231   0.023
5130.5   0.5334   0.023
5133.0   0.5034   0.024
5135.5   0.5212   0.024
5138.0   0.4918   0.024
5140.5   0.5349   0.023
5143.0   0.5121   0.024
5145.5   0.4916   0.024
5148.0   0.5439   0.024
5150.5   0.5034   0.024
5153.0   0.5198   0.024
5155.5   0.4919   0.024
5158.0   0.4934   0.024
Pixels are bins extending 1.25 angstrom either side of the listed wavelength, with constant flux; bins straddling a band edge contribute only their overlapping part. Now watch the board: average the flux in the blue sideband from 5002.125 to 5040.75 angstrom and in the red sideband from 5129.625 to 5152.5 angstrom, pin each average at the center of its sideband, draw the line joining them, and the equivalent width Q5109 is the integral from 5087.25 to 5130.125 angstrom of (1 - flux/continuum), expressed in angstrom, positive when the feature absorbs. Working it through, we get 2.8 angstrom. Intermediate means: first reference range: 0.688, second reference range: 0.515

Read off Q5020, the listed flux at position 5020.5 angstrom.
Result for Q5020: 0.6859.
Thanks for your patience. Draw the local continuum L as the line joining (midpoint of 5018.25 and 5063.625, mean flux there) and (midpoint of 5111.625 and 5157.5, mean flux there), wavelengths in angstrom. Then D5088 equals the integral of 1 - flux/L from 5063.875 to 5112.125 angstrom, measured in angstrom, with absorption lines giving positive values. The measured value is 1.8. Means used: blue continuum 0.625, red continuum 0.515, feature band 0.549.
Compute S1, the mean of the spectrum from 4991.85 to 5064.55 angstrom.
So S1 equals 0.677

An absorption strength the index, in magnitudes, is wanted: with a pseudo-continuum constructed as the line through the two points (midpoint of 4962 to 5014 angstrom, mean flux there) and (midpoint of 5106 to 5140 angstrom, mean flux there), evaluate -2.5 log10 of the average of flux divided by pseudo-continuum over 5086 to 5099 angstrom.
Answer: 0.10 mag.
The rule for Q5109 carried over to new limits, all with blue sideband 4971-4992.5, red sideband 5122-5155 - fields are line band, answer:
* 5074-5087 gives 1.70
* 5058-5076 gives 2.67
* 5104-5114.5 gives 1.08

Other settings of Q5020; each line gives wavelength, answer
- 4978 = 0.8717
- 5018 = 0.7215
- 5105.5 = 0.5379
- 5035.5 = 0.6005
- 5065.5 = 0.6004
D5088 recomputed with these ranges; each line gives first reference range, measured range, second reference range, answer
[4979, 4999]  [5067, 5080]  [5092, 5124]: 1.2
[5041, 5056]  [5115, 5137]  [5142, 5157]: 0.6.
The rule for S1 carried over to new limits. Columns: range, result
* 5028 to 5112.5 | 0.575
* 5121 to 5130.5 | 0.527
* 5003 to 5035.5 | 0.698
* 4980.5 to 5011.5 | 0.82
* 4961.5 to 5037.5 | 0.774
